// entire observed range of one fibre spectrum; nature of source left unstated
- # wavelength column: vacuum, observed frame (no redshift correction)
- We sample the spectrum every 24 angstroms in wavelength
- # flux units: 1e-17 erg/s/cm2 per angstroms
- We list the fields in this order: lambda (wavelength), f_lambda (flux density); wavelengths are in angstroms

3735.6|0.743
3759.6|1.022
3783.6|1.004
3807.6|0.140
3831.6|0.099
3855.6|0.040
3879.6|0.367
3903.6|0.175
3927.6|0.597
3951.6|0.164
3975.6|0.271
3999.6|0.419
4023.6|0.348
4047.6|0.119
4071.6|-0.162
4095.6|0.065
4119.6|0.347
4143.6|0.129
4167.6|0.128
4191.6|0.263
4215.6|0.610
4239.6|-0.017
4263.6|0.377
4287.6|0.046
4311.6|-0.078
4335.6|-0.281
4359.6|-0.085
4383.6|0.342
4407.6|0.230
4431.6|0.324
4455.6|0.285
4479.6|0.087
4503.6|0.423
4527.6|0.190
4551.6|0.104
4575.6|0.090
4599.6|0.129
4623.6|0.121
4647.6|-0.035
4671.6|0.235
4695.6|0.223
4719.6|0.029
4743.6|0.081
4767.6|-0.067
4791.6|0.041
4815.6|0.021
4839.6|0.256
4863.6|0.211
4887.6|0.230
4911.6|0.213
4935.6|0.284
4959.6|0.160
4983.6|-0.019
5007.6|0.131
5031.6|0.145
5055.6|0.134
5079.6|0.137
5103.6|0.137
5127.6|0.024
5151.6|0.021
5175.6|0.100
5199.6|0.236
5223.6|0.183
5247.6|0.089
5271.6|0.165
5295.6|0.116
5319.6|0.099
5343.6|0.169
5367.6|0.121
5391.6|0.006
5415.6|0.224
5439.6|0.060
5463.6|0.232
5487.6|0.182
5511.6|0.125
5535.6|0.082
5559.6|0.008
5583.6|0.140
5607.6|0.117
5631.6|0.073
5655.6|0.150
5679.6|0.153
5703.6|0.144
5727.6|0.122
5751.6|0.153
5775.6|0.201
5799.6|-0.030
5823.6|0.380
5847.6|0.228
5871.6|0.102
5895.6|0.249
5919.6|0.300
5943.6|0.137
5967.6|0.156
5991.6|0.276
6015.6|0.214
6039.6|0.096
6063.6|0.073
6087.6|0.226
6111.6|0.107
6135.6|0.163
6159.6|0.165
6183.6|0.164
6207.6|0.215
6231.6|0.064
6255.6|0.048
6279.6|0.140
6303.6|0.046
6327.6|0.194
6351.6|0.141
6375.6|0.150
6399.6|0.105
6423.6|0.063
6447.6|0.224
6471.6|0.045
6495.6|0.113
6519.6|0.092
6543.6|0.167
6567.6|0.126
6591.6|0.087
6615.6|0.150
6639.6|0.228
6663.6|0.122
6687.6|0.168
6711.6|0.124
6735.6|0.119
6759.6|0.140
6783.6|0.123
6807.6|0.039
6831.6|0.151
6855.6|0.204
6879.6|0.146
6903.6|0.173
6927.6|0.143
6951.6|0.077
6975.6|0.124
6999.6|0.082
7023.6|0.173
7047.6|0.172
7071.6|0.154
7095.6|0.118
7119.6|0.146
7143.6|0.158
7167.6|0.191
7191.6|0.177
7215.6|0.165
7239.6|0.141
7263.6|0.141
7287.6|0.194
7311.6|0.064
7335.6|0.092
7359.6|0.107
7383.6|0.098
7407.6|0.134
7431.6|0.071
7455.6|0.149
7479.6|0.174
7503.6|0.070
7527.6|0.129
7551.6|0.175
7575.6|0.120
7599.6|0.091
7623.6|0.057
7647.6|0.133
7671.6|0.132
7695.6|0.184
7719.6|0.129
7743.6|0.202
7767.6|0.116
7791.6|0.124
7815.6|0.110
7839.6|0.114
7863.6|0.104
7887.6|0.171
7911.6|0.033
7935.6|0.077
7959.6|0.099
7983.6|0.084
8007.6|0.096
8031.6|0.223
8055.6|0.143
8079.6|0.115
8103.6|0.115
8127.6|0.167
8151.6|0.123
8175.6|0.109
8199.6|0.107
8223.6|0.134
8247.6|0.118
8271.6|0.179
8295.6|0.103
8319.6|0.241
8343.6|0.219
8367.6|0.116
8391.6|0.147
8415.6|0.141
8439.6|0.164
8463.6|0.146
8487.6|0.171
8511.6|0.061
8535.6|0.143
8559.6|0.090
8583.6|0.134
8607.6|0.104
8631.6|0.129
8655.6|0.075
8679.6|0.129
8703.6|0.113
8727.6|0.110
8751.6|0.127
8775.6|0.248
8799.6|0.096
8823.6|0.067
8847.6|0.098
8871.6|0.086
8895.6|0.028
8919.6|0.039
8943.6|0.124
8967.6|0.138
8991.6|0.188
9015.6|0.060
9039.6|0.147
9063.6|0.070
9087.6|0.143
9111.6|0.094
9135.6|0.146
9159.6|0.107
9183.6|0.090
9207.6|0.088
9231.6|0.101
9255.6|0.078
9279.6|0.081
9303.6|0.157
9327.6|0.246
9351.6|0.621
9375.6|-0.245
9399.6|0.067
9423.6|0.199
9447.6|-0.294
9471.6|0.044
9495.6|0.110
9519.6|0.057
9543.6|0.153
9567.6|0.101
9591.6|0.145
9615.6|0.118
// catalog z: 1.505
